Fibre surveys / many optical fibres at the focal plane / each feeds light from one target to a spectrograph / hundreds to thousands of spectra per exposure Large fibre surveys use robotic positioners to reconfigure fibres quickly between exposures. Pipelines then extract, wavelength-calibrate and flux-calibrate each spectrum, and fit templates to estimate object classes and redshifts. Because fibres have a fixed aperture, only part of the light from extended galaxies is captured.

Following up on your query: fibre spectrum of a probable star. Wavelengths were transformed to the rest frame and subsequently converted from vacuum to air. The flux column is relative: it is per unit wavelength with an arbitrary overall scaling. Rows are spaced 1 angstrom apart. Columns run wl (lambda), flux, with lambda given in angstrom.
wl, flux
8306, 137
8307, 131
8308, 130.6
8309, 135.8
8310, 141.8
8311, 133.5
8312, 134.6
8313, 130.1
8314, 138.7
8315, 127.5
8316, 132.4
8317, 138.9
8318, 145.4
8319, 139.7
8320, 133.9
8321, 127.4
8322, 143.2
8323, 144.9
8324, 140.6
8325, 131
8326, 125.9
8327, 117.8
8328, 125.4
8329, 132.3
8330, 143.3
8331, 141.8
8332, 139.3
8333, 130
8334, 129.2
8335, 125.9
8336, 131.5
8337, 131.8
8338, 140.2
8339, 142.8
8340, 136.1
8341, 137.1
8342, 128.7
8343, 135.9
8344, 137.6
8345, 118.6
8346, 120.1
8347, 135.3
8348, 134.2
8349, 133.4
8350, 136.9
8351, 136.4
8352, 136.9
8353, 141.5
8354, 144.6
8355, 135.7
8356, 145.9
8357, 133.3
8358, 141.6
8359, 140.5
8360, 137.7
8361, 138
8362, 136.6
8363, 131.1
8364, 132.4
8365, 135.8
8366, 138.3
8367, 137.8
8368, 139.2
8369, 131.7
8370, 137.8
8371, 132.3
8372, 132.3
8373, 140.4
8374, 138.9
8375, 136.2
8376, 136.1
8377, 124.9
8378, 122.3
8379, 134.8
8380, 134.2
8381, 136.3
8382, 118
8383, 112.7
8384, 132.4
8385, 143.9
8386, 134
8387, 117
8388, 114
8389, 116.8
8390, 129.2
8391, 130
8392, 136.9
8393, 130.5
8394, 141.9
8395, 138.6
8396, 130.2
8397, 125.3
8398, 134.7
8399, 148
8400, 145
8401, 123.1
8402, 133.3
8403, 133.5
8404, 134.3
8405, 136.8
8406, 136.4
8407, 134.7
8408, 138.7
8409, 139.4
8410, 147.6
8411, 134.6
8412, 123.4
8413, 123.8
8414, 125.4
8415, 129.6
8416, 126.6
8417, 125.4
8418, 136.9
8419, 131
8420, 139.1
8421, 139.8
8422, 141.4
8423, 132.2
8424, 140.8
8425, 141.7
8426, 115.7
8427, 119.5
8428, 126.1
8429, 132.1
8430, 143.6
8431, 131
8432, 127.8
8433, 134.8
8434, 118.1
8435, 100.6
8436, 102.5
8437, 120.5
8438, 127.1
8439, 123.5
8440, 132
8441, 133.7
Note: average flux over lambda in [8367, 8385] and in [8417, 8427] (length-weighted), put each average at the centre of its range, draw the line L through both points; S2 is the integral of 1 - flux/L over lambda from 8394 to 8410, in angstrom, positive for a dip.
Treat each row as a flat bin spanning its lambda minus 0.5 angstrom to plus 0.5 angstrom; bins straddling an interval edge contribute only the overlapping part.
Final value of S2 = -0.3 angstrom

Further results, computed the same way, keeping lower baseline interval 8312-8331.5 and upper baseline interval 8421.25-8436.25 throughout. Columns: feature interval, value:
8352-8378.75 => -0.9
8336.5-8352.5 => -0.1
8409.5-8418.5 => -0.1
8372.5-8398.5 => 0.0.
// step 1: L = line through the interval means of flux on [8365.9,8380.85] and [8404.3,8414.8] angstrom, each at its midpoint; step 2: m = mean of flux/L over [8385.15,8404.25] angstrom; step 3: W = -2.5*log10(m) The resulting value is 0.02 mag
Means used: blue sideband 134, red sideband 134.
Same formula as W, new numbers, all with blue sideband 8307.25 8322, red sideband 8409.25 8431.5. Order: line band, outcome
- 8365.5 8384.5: 0.009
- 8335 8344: -0.005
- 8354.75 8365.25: -0.026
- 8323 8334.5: 0.015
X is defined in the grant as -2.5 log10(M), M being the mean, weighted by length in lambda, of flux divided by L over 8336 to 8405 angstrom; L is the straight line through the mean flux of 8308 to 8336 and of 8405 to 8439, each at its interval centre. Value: -0.01 mag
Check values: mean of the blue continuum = 134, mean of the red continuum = 130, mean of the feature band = 134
